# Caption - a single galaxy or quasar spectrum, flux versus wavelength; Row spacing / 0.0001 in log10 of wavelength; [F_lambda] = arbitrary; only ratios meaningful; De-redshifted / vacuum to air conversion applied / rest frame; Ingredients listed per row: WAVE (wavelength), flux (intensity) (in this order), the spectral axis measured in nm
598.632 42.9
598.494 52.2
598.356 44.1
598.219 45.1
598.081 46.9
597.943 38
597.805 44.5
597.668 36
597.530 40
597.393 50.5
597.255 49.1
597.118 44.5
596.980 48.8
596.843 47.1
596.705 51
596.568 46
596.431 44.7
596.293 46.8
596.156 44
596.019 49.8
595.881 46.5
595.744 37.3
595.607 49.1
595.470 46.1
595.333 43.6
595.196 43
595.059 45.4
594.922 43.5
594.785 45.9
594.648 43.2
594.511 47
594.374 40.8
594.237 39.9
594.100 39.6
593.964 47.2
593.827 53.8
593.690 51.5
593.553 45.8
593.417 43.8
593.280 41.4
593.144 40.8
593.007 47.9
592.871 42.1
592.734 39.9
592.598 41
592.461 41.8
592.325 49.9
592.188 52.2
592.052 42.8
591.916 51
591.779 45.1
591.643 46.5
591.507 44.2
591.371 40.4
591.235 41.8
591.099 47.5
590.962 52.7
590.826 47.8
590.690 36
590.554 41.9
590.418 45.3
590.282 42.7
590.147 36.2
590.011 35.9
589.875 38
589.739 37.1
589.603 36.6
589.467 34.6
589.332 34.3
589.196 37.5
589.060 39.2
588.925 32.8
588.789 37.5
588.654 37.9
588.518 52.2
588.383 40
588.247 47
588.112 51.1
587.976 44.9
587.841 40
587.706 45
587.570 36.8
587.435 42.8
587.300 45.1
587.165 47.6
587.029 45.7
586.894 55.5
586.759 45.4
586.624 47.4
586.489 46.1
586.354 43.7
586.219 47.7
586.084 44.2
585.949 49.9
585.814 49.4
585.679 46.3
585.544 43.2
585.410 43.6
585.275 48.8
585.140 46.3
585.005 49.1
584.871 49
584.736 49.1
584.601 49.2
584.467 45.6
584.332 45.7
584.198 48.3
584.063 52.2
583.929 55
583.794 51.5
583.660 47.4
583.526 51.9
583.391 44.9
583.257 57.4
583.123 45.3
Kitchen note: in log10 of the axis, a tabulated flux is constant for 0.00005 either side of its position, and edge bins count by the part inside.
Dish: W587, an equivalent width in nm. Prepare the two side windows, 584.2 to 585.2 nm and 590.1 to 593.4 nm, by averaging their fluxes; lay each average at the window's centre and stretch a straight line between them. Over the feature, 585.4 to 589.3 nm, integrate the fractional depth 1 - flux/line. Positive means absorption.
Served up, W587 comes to 0.19 nm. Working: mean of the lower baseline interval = 47.8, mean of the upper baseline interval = 44.2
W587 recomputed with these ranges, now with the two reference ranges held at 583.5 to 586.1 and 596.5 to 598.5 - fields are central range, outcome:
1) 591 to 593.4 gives 0.10 nm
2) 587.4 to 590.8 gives 0.51 nm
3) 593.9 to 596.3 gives 0.08 nm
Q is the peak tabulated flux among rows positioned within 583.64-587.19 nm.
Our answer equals 55.5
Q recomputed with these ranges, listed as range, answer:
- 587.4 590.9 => 52.2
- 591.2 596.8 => 53.8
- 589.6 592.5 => 52.7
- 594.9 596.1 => 49.8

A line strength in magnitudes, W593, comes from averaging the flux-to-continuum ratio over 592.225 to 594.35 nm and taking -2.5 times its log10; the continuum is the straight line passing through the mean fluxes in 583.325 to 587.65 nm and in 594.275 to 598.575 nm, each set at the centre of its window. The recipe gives 0.03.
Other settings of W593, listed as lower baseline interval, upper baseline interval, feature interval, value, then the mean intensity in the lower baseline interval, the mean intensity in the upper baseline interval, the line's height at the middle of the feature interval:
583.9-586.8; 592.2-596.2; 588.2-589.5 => 0.179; 47.4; 44.6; 46.3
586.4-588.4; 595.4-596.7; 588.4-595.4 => 0.069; 45.5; 45.9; 45.7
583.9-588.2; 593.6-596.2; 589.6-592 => 0.077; 46.8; 45.1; 45.9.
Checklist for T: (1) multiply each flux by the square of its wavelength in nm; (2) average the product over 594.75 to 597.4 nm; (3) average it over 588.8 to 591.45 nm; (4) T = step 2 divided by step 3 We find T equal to 1.18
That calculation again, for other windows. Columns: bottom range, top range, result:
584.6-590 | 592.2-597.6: 1.06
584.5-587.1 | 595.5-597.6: 1.02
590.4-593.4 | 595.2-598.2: 1.03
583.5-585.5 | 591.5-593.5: 0.94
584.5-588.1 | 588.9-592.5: 0.92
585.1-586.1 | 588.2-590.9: 0.86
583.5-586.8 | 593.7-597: 0.98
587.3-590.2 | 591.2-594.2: 1.14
